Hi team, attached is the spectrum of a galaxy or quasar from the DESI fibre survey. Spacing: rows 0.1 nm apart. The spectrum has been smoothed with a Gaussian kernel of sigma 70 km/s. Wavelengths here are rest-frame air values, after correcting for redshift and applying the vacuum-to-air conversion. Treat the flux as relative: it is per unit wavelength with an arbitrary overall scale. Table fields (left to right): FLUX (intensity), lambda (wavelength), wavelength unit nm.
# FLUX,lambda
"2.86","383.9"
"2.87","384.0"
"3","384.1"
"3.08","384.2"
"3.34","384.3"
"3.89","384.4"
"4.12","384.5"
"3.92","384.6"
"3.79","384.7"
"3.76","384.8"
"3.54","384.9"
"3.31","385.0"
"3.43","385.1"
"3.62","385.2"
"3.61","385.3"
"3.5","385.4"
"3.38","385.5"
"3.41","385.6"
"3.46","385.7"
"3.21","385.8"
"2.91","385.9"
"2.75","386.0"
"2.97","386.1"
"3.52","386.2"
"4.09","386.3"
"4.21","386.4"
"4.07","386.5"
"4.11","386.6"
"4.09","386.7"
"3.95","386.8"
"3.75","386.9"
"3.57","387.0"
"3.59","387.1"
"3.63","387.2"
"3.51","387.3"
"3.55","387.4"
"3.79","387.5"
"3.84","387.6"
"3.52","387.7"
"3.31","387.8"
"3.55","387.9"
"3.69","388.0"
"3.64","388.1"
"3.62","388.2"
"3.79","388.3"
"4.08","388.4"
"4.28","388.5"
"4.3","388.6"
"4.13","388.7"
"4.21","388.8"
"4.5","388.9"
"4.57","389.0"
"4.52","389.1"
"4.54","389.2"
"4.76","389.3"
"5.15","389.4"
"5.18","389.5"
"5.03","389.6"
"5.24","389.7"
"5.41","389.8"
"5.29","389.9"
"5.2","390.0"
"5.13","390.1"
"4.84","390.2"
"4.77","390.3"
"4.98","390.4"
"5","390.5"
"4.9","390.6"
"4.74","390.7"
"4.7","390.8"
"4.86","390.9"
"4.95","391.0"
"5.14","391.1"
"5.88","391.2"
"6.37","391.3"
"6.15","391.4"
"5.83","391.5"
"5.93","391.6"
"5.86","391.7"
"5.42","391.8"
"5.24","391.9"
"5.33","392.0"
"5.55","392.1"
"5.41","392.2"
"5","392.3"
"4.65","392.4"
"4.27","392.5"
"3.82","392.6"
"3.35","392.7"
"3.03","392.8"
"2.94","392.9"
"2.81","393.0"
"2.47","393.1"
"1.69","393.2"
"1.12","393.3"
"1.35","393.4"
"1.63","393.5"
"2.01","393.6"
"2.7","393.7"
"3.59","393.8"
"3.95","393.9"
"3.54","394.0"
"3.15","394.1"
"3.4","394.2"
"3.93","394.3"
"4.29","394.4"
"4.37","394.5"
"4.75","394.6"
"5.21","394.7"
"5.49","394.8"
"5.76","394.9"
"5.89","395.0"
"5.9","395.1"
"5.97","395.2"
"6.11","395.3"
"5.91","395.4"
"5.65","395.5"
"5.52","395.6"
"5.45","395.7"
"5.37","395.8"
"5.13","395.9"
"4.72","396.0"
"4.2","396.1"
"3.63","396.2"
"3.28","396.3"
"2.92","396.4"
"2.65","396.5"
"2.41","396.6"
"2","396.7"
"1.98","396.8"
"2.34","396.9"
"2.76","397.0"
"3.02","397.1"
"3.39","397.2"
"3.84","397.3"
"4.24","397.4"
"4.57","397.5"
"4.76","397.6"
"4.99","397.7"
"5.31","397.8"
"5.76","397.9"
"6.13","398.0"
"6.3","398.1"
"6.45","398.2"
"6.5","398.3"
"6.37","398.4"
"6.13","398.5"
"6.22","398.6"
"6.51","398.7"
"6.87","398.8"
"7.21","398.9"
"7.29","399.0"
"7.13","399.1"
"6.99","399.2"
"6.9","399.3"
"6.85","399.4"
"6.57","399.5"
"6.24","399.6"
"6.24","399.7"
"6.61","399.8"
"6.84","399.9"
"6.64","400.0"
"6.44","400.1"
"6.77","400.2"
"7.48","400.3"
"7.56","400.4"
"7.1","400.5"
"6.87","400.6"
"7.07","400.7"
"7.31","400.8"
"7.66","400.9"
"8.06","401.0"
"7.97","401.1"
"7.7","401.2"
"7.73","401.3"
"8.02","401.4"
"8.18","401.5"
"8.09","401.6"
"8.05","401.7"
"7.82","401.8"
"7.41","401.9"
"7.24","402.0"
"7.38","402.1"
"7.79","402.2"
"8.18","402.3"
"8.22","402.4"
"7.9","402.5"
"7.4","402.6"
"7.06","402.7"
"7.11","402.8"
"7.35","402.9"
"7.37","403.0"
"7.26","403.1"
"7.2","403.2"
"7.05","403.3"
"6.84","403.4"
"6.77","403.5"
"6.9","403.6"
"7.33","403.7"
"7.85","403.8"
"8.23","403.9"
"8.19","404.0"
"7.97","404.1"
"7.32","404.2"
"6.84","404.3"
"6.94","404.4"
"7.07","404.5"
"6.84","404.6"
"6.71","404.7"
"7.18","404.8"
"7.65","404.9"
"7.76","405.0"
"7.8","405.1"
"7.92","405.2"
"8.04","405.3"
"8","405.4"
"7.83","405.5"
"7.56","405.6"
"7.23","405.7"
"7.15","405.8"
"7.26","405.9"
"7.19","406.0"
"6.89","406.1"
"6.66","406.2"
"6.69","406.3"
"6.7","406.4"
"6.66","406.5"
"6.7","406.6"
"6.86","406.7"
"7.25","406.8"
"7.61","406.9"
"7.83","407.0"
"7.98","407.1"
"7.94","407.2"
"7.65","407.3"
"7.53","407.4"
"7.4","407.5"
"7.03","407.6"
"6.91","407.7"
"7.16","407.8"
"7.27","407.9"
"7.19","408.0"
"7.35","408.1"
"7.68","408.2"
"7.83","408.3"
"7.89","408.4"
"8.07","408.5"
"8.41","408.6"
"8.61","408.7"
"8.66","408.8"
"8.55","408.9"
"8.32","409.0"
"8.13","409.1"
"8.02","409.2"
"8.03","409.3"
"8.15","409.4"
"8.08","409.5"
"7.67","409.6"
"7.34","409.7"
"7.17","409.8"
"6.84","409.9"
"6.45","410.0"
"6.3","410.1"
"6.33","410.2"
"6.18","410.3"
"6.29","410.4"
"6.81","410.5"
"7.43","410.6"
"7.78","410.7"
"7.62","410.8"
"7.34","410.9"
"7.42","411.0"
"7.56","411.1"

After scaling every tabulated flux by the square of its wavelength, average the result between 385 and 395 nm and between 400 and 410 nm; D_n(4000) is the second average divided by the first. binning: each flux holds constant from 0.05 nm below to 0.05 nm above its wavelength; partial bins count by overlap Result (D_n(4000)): 1.95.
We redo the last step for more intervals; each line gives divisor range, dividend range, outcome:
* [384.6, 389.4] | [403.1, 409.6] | 2.19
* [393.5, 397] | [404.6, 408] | 1.86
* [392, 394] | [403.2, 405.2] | 2.36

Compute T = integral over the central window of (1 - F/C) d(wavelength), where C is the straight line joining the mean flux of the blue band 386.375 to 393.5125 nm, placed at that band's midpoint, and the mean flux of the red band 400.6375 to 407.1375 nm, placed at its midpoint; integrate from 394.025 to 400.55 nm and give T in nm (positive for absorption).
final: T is 0.78 nm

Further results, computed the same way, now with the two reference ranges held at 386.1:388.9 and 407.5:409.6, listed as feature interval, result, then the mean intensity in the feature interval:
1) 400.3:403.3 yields -0.47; 7.58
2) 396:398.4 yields 0.67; 4.12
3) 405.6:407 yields 0.07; 7.04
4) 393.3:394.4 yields 0.47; 2.91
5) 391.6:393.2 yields 0.14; 4.31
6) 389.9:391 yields -0.14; 4.93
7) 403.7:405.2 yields -0.08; 7.47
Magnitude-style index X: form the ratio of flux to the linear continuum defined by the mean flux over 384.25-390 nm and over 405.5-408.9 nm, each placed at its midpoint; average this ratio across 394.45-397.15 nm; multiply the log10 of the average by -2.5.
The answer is 0.23 mag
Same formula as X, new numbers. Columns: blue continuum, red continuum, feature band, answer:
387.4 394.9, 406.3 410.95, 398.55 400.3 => -0.165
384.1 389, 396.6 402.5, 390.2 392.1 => -0.151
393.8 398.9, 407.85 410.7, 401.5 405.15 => -0.196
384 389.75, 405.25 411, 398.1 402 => -0.169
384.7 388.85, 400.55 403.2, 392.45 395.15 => 0.478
